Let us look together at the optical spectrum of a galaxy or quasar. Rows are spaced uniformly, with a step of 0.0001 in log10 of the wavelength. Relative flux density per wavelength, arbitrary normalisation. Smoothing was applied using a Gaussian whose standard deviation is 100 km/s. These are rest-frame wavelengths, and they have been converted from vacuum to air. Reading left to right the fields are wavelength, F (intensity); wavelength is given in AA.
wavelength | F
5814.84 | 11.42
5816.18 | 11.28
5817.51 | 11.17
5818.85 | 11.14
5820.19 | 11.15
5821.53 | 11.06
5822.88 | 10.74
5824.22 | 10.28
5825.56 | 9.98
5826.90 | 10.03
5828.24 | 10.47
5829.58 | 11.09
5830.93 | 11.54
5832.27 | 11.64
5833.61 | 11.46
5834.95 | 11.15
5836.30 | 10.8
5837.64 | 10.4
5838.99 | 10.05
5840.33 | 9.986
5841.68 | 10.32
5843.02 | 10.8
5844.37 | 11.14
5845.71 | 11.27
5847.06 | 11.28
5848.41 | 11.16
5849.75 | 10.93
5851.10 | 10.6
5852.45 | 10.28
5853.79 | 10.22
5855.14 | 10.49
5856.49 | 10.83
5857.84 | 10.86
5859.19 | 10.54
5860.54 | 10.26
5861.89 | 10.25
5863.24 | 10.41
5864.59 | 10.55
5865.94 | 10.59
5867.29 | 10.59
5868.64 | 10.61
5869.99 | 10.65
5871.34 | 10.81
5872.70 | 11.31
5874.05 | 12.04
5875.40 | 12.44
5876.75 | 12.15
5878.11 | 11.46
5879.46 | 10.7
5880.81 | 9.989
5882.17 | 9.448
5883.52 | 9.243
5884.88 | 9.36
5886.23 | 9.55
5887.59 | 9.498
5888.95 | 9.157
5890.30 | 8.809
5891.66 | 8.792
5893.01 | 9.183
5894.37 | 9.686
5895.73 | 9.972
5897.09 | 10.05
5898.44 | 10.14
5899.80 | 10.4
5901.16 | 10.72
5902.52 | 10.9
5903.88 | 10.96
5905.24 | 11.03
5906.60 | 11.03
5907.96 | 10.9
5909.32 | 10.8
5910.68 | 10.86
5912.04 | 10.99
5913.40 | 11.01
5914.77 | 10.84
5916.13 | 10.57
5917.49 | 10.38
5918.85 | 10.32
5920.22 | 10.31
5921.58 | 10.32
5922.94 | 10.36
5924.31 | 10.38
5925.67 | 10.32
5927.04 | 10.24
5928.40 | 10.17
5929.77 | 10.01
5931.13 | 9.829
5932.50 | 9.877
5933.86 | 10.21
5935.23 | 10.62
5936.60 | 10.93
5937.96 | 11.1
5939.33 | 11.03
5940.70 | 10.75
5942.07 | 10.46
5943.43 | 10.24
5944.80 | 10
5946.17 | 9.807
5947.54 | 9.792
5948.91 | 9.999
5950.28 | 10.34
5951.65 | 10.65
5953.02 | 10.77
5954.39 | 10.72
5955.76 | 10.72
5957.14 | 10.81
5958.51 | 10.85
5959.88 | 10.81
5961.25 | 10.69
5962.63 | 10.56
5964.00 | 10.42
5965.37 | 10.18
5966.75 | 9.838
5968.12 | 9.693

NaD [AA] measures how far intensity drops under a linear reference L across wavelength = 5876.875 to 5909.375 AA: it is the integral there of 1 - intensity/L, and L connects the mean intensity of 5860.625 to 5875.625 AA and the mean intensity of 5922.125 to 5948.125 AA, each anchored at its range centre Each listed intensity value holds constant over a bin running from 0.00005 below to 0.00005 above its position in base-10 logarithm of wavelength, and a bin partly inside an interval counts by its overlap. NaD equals 1.7 AA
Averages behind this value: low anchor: 10.9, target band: 10.1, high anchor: 10.3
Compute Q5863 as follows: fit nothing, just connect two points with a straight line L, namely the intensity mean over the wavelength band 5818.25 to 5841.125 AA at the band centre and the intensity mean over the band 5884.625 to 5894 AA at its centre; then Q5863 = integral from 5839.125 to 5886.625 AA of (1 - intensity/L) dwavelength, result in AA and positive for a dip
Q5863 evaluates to -3.7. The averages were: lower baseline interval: 10.8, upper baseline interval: 9.2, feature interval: 10.7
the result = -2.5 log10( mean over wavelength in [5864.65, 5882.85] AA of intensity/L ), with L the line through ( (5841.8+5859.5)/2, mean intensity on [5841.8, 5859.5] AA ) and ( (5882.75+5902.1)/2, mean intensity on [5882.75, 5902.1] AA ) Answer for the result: -0.08 mag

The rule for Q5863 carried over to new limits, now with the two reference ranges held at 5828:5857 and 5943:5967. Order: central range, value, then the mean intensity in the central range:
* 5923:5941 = 0.1 AA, 10.4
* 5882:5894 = 1.6 AA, 9.23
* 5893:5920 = 0.0 AA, 10.6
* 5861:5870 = 0.2 AA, 10.5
